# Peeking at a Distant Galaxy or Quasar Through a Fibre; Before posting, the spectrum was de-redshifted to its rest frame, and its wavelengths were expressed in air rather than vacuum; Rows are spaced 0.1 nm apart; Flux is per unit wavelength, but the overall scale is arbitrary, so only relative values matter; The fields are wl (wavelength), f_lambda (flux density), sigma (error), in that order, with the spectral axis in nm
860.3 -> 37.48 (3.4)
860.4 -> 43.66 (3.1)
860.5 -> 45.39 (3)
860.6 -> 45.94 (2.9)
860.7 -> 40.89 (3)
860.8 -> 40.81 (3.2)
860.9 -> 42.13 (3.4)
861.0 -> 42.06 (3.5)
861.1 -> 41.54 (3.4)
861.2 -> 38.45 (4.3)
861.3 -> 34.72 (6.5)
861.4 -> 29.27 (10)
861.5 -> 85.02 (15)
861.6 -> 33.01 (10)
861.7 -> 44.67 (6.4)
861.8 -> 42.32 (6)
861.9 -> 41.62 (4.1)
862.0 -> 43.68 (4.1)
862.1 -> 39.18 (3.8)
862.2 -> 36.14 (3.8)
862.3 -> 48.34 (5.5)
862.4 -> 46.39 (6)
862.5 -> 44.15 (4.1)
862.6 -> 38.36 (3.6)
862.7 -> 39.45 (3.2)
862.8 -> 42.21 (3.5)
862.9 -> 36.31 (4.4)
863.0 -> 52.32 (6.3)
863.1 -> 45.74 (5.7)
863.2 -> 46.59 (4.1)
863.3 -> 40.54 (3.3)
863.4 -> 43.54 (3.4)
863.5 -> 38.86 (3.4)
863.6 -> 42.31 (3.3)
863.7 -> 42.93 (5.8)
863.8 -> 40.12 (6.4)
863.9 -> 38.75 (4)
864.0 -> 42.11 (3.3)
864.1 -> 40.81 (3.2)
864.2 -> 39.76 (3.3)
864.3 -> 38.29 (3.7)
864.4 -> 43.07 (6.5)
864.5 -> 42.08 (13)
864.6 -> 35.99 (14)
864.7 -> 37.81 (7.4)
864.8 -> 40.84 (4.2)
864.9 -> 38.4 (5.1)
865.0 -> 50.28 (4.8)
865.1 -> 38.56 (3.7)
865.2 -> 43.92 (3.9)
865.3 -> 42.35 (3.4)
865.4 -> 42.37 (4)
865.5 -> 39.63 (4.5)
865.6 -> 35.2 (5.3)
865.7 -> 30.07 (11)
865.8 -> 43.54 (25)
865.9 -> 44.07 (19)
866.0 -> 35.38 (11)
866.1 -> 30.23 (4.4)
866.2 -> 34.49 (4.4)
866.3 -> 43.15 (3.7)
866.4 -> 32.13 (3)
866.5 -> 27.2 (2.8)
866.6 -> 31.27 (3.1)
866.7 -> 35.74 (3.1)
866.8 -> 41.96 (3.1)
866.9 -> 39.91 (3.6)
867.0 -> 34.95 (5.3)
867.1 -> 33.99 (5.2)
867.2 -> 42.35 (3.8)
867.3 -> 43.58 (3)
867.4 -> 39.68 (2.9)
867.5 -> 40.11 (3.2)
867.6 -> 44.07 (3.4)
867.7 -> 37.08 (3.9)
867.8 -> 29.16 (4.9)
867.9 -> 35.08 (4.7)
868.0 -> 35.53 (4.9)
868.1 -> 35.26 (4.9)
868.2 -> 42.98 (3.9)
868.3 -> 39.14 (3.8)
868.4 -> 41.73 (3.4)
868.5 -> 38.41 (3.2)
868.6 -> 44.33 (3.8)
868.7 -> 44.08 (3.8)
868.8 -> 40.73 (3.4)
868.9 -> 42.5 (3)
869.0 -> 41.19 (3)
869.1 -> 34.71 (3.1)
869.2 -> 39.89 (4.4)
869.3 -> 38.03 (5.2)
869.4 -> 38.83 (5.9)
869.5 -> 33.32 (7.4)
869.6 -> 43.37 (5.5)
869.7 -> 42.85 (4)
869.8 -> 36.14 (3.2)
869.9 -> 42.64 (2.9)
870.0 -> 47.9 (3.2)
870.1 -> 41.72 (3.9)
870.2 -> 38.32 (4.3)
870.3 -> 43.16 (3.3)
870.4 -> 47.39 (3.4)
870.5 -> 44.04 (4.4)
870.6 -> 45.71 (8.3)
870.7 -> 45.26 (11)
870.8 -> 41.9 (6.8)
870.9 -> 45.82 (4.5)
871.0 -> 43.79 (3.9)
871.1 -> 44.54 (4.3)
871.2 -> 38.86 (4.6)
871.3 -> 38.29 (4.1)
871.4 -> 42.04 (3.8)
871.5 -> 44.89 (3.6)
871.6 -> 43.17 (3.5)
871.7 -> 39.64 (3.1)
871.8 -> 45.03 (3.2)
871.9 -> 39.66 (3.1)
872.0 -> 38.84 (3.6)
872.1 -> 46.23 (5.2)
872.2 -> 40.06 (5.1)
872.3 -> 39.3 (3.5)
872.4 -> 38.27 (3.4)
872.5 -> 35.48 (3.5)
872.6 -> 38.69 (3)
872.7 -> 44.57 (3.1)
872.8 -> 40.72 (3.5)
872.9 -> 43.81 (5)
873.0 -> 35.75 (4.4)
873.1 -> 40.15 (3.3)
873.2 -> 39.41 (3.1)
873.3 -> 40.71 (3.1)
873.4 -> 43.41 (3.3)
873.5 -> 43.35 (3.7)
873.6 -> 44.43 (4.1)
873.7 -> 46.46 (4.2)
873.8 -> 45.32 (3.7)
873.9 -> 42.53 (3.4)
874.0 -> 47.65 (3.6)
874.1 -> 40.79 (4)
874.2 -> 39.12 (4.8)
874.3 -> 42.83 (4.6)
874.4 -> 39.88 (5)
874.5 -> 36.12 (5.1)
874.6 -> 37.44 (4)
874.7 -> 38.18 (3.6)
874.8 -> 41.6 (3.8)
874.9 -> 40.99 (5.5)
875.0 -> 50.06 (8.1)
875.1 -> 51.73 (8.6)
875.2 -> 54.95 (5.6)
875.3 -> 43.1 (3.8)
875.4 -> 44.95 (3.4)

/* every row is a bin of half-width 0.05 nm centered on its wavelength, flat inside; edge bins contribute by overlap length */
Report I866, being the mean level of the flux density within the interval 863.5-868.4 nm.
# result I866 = 38.7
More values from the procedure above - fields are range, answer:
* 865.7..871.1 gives 39.6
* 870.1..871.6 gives 43.1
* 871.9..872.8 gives 40.2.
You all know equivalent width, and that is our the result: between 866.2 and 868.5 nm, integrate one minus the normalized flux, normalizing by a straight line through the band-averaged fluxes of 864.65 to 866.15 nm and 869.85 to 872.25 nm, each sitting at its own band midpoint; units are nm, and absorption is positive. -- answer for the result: 0.18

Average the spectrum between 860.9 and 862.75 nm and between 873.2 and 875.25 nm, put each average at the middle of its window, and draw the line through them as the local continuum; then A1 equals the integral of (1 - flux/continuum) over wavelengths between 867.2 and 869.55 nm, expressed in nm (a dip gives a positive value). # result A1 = 0.21 nm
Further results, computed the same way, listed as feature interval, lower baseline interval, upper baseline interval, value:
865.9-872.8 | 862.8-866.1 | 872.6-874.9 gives 0.220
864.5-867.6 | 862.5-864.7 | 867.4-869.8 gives 0.143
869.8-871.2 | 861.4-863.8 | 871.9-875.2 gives -0.039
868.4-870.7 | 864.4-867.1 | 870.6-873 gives -0.061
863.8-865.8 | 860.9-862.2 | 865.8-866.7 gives -0.136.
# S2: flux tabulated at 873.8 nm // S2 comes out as 45.32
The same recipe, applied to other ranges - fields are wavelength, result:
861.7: 44.67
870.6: 45.71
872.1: 46.23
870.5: 44.04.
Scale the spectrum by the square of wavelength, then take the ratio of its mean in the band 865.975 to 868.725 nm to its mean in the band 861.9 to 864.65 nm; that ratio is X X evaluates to 0.9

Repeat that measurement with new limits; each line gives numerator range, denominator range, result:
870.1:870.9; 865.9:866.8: 1.27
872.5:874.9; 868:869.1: 1.03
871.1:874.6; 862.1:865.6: 1.01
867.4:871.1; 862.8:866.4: 1.02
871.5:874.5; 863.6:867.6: 1.08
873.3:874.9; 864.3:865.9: 1.06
